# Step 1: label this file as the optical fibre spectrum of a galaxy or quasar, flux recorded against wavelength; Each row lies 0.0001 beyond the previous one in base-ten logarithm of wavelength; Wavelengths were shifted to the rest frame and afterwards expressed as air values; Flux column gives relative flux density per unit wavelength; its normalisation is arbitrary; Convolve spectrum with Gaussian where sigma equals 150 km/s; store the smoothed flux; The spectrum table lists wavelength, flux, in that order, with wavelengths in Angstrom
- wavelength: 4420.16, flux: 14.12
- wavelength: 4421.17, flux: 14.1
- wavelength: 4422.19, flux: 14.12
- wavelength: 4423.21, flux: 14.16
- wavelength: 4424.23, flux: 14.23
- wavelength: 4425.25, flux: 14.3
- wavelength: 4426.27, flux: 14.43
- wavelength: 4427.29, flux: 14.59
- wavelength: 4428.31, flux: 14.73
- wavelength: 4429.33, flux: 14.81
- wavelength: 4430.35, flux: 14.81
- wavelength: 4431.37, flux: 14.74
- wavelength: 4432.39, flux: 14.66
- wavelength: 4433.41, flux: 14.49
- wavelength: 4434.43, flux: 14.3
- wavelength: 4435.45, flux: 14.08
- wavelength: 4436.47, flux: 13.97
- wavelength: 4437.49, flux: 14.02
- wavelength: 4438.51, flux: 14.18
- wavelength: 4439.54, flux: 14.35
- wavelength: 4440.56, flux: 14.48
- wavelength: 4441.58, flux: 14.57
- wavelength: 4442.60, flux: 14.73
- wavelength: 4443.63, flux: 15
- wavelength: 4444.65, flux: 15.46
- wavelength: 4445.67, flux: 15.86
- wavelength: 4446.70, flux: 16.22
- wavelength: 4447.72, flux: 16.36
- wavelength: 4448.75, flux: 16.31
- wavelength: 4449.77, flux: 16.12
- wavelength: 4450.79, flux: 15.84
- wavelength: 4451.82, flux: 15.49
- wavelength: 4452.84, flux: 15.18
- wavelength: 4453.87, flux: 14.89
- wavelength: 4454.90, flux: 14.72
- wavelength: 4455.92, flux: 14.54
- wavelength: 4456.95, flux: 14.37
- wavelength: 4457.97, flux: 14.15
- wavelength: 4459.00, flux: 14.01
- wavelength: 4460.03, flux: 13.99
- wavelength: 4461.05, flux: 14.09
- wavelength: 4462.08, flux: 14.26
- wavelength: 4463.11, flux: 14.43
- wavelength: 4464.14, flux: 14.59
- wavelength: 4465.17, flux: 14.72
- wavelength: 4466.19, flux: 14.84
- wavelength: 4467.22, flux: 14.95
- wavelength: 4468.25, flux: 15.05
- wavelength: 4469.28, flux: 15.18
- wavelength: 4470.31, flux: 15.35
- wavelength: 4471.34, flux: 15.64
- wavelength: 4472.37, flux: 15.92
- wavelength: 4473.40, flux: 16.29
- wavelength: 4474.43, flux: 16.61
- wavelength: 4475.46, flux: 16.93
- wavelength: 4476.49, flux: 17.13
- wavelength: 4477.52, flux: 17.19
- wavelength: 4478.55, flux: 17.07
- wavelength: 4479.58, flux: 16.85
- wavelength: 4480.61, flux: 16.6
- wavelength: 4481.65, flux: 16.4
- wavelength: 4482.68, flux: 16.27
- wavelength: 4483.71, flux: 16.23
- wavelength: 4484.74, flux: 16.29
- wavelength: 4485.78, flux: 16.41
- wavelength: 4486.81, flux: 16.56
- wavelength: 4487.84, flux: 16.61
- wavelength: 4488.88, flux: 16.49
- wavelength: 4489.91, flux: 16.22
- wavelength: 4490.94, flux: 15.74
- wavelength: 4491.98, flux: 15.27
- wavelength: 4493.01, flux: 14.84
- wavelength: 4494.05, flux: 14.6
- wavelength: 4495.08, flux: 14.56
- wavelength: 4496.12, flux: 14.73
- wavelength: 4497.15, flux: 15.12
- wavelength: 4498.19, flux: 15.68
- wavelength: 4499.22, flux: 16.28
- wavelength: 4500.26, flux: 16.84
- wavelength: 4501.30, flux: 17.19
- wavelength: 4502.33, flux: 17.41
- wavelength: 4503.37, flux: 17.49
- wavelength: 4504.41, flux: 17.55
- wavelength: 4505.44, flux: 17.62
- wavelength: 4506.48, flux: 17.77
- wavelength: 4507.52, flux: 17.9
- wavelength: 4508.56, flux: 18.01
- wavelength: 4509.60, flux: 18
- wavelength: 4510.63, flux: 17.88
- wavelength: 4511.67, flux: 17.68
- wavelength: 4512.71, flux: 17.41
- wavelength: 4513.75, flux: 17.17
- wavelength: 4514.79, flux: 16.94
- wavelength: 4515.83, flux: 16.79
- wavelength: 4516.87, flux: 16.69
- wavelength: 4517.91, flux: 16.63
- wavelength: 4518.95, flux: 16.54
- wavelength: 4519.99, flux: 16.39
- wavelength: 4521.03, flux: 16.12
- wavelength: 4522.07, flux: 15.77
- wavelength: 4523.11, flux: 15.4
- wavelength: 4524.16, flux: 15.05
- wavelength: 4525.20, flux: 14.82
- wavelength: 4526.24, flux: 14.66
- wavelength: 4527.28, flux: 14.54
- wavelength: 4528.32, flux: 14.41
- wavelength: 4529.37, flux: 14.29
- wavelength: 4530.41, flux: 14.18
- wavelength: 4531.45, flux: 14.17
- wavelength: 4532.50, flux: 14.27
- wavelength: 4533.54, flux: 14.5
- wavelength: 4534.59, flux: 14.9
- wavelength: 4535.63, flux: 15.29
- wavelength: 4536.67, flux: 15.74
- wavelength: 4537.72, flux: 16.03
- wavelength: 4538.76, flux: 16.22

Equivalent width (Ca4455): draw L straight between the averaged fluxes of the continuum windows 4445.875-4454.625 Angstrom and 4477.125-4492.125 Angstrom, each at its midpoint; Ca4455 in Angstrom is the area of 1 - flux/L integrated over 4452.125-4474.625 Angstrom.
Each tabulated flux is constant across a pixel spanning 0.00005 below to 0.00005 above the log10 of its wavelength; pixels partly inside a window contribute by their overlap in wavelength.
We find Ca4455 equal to 1.6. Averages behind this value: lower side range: 15.8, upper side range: 16.4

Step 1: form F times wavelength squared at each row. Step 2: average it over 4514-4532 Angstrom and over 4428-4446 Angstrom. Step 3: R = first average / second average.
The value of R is 1.1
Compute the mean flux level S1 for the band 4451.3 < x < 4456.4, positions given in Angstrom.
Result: 15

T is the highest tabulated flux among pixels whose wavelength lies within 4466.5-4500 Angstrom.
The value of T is 17.19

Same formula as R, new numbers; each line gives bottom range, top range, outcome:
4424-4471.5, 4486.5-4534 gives 1.12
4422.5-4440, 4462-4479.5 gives 1.11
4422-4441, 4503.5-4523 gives 1.23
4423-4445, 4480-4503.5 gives 1.14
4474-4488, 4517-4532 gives 0.93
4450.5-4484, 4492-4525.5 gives 1.09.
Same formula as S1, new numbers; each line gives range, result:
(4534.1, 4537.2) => 15.3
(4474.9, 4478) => 17.1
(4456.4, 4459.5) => 14.2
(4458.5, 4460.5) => 14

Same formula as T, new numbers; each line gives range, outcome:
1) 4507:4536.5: 18.01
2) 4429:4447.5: 16.22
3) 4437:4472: 16.36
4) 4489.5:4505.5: 17.62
